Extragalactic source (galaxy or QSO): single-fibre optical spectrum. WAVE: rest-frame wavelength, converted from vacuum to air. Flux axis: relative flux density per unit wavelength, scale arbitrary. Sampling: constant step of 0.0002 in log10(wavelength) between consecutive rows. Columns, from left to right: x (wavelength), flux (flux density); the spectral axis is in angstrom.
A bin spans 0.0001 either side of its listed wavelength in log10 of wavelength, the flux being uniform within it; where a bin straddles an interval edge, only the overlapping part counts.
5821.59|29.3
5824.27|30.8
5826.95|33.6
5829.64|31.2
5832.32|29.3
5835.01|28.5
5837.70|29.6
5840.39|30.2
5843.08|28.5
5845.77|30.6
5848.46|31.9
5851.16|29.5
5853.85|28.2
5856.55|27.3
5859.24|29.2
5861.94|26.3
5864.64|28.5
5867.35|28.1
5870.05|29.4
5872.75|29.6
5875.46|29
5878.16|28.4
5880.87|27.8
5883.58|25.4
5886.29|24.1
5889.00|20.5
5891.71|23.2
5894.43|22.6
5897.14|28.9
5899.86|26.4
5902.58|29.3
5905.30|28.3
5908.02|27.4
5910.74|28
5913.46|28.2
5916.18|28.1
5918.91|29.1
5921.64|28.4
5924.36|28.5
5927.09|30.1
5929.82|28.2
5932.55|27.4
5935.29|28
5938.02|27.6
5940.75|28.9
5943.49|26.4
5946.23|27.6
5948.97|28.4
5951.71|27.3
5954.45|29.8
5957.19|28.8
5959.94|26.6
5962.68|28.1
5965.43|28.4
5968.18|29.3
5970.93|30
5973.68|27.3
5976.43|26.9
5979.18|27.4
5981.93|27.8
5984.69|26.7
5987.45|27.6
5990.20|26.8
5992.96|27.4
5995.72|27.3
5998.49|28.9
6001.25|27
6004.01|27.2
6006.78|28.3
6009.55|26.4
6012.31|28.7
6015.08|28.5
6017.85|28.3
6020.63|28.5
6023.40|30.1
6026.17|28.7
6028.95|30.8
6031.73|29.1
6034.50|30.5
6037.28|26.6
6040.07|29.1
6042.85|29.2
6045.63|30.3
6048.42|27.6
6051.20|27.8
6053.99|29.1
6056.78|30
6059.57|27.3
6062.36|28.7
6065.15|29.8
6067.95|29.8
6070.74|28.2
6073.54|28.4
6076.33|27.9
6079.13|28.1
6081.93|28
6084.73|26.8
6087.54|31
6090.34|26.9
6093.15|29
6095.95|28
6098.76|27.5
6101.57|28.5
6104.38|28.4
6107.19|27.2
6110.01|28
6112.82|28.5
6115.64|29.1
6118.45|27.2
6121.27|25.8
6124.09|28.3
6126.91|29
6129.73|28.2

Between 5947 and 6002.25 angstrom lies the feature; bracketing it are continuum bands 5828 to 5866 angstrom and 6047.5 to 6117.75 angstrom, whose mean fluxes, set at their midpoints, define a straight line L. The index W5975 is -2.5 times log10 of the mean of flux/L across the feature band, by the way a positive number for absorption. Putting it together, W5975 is 0.03 mag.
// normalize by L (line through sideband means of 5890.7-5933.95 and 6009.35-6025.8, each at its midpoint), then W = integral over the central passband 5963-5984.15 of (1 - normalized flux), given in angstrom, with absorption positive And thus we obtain 0.1 angstrom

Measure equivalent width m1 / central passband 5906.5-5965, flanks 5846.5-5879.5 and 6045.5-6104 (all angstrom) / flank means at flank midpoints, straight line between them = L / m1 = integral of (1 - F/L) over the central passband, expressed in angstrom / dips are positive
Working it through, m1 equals 1.1 angstrom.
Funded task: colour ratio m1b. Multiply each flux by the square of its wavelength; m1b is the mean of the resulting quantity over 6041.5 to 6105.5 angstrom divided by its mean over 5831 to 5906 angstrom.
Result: 1.10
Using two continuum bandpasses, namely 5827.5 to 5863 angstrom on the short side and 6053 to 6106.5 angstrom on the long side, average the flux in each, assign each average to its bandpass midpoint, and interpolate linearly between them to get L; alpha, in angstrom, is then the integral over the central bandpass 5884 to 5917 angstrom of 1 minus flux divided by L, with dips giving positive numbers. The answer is 3.35 angstrom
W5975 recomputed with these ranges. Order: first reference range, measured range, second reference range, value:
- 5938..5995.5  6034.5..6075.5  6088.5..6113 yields -0.03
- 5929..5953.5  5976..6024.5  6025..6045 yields 0.03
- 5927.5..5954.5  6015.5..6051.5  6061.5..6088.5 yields -0.02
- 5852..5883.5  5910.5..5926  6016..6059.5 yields 0.00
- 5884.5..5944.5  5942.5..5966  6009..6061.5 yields -0.01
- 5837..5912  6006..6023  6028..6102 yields 0.01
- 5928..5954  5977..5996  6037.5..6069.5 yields 0.04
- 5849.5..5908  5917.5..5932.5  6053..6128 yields -0.05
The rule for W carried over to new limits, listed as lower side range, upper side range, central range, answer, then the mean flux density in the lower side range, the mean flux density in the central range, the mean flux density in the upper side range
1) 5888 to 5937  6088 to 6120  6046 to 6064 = -0.4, 27.3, 28.5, 28.1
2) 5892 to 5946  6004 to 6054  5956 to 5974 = -0.2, 27.8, 28.4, 28.7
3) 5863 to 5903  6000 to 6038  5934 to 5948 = -0.1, 26.7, 27.7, 28.5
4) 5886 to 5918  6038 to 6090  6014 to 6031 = -0.7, 26.4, 29.1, 28.7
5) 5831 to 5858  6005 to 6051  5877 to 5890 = 1.7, 29.4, 25.3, 28.8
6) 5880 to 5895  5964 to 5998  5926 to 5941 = -1.5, 23.9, 28.3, 27.8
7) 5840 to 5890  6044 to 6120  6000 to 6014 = 0.4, 28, 27.6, 28.4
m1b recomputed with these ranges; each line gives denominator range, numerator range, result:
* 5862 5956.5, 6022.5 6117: 1.10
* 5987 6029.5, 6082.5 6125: 1.03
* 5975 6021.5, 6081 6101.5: 1.05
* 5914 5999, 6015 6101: 1.06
